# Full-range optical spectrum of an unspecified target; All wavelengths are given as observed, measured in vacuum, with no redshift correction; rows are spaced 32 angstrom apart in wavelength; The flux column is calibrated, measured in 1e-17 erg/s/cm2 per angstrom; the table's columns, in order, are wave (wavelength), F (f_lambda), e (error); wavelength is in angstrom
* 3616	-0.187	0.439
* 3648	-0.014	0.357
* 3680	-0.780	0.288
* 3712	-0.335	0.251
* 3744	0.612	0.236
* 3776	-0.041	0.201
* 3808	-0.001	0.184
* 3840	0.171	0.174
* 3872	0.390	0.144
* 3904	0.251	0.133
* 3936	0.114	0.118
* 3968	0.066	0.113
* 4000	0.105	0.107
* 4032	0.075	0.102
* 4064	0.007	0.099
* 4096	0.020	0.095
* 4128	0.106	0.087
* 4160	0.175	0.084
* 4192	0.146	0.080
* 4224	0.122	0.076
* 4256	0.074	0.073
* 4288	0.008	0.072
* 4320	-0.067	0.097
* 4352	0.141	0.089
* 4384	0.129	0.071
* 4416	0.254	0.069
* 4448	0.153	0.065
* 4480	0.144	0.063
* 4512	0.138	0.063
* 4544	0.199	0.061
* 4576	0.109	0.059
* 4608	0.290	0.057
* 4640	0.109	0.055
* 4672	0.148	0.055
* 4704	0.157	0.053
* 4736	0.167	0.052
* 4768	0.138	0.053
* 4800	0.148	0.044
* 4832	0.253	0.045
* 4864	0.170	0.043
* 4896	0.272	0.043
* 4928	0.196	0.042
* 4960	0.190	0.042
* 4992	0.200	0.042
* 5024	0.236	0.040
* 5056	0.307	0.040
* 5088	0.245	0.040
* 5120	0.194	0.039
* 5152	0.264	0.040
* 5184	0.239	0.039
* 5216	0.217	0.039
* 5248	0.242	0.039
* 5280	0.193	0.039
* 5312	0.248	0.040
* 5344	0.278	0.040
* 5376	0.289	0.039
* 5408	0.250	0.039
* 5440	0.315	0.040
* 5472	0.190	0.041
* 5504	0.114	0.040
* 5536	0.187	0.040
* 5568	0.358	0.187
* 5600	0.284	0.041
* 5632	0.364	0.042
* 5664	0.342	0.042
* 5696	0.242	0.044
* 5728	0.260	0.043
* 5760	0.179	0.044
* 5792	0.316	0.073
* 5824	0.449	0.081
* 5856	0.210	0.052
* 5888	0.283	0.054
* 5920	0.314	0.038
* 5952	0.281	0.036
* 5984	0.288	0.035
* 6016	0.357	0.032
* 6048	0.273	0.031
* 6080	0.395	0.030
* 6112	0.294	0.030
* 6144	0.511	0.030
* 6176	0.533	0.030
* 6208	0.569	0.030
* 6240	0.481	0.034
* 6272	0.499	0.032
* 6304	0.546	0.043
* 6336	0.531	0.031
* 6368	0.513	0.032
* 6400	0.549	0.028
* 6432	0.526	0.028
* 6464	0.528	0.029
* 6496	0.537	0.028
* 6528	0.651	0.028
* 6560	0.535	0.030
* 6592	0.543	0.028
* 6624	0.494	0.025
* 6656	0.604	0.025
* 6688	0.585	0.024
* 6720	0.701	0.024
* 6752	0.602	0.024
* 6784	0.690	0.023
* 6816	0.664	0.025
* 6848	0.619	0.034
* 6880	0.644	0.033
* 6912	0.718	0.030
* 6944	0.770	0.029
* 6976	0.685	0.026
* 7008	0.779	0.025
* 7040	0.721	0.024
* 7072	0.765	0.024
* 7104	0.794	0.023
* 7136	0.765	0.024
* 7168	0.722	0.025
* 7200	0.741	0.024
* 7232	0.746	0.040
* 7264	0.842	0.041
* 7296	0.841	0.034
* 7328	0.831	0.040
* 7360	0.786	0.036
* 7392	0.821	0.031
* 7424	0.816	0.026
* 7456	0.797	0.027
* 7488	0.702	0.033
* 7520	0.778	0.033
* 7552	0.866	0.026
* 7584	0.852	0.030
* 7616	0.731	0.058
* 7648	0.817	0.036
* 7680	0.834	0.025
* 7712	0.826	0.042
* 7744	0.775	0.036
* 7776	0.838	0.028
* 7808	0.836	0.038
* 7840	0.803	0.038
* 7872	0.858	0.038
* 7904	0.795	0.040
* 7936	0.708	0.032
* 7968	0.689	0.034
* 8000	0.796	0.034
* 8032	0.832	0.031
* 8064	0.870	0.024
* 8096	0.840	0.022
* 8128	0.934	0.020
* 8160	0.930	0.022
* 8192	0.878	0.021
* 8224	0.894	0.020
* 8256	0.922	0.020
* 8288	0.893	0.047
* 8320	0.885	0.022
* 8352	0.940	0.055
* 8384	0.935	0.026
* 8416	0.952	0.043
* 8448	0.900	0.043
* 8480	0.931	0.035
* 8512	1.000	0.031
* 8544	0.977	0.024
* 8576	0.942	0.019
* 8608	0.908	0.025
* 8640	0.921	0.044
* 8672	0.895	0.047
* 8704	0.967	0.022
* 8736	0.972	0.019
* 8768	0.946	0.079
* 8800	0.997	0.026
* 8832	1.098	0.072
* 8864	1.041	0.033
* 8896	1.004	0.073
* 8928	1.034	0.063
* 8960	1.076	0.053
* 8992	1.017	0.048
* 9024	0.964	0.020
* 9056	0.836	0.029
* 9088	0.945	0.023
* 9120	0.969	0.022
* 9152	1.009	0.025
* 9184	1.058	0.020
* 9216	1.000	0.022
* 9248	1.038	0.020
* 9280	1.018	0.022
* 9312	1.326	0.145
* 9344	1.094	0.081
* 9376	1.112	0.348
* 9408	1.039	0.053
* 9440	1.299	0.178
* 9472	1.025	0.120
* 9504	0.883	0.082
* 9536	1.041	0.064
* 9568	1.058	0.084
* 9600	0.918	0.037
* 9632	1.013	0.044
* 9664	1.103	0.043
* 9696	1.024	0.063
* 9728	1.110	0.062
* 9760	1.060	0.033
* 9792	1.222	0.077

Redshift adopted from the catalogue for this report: 0.538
